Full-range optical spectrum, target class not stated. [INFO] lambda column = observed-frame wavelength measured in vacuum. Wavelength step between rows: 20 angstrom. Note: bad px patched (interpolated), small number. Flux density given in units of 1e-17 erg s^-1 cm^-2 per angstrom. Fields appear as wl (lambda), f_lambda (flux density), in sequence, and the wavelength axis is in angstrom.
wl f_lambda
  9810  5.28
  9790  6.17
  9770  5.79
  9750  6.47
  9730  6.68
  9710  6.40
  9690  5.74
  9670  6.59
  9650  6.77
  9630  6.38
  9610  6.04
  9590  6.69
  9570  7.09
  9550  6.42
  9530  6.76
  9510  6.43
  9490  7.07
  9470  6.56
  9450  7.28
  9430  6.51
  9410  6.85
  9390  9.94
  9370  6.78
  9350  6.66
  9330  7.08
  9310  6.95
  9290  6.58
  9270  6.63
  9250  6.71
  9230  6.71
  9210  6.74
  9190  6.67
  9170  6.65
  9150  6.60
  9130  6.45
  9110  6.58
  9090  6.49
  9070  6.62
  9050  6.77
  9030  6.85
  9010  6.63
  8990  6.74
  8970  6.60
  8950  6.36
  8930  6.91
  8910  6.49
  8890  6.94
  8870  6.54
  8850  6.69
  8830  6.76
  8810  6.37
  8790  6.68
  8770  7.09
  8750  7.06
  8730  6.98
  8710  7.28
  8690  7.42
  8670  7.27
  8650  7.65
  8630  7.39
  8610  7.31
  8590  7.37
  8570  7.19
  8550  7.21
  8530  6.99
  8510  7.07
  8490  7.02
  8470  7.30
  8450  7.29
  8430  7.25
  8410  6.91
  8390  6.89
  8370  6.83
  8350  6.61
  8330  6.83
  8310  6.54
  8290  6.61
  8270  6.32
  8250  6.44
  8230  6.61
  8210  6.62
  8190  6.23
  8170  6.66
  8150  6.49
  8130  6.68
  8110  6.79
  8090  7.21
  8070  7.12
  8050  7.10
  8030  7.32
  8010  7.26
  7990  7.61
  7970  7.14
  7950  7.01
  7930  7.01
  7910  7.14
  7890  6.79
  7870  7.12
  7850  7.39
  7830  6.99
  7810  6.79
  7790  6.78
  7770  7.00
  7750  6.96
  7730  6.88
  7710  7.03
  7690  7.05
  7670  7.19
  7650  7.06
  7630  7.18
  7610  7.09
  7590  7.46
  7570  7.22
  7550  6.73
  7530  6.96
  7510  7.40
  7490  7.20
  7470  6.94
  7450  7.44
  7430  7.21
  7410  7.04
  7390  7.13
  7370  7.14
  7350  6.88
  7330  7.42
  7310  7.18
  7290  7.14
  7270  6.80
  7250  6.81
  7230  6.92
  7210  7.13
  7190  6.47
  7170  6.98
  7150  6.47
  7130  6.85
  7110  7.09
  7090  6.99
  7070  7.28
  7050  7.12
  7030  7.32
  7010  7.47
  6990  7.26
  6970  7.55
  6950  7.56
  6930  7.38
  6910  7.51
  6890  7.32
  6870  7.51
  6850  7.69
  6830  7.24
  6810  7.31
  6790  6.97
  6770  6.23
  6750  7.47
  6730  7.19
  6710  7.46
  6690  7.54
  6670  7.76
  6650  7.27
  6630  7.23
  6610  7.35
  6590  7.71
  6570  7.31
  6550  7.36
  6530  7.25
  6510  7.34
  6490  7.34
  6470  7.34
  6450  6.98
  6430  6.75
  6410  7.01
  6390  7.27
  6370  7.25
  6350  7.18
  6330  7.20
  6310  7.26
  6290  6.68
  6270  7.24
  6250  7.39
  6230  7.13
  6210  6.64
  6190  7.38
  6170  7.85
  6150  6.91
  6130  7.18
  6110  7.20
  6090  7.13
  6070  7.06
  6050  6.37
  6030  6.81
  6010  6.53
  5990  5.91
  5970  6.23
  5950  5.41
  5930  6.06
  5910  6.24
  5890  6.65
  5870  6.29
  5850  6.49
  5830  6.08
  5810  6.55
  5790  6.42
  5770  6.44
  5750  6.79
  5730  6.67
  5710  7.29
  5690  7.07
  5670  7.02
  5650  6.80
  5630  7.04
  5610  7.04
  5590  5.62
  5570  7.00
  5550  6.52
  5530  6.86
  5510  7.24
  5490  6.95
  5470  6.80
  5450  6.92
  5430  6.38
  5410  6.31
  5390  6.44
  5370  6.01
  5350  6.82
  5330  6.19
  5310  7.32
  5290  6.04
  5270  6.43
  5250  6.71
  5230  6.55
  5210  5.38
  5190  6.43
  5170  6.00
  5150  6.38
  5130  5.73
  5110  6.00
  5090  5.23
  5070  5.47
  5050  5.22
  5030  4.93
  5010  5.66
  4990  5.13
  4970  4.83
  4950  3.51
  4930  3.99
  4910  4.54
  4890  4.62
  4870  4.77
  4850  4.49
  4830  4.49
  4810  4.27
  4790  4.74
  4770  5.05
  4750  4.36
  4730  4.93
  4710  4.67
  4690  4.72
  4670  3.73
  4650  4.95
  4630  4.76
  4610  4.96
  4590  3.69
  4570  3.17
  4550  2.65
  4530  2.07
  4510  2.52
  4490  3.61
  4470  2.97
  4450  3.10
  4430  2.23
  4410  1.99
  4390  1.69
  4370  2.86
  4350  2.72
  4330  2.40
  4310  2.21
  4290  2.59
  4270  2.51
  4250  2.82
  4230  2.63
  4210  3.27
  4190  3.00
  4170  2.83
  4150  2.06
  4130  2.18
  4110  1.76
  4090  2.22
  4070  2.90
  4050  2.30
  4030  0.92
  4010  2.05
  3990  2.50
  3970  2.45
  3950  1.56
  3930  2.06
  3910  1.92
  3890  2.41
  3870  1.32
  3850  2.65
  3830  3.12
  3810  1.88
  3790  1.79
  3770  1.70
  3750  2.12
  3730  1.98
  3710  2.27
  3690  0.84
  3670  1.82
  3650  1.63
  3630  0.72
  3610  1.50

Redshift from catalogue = 0.15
